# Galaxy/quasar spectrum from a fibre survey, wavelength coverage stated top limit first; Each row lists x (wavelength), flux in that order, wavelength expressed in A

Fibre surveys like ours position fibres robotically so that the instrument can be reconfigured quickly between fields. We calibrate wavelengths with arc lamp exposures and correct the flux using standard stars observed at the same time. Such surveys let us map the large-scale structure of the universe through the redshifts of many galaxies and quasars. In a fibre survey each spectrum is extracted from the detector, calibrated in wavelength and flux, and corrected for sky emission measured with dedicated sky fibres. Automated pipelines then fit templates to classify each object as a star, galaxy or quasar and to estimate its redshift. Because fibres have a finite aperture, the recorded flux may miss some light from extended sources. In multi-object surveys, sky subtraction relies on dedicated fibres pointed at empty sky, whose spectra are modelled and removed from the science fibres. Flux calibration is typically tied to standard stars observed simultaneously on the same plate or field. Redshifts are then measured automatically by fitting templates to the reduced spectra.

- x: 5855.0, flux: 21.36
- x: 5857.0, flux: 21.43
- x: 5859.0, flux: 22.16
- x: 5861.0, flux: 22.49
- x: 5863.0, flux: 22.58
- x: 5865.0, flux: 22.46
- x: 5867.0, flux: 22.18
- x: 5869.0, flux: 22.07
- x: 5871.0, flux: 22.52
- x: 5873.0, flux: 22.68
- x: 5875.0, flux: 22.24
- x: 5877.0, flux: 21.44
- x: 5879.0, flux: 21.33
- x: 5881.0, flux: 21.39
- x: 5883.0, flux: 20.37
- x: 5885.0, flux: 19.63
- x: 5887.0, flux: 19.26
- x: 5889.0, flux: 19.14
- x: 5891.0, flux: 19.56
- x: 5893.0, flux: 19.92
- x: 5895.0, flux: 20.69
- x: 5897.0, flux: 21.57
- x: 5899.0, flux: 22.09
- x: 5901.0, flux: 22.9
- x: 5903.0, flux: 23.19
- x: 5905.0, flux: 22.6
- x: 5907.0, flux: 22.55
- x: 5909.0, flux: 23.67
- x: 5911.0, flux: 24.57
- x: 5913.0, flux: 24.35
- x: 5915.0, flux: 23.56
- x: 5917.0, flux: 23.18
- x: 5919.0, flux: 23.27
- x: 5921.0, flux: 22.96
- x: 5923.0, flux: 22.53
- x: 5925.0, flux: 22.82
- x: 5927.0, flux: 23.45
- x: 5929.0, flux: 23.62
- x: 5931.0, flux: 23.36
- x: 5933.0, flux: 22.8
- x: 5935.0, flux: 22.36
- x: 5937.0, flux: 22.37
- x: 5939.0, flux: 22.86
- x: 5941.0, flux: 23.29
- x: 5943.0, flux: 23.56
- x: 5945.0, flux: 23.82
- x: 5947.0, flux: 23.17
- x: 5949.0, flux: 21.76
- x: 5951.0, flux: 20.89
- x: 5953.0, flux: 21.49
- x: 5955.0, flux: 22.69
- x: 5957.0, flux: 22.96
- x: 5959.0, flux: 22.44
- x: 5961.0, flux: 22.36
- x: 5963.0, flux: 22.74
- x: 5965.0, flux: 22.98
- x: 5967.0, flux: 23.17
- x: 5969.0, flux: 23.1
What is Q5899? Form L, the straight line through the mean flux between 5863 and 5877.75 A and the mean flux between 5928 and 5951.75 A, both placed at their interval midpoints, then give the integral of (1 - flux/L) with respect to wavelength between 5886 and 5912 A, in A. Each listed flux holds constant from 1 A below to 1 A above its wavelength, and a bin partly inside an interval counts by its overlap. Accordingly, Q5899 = 1.0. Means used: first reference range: 22.3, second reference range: 22.8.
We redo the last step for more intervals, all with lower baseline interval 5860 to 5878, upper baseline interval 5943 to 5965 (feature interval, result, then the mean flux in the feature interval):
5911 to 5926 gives -0.6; 23.3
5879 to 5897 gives 1.8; 20.2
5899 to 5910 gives -0.3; 22.9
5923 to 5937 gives -0.3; 23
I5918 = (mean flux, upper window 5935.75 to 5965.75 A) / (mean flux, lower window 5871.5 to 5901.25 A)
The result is 1.08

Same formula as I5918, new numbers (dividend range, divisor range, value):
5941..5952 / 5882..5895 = 1.15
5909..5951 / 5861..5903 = 1.08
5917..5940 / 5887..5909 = 1.07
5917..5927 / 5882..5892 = 1.17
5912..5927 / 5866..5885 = 1.07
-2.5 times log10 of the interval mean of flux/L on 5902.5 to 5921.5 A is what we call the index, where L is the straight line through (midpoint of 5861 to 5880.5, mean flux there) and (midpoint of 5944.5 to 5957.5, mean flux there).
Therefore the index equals -0.06 mag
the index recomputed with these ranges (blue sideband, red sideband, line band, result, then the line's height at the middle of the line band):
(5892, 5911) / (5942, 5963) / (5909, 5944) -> -0.041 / 22.4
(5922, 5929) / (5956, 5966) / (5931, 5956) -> 0.012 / 22.9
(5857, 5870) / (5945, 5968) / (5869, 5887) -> 0.046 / 22.3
